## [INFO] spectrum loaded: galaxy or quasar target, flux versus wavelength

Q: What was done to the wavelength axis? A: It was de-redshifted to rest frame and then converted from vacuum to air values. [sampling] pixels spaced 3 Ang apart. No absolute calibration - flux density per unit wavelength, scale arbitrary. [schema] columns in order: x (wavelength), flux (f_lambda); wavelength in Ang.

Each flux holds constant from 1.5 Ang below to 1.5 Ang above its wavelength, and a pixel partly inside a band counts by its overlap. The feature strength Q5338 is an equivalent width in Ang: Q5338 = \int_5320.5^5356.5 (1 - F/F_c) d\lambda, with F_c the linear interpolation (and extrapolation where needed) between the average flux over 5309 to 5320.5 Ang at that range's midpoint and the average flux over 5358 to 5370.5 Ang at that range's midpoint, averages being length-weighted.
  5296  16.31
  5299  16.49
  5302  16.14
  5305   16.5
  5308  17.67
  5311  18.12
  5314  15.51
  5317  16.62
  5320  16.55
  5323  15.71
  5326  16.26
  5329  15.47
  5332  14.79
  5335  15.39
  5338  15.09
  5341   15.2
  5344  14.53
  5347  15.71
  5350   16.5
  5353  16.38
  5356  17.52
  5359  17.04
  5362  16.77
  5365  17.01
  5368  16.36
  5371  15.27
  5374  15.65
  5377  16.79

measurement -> 2.2 Ang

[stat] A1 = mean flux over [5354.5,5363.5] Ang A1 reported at 17.1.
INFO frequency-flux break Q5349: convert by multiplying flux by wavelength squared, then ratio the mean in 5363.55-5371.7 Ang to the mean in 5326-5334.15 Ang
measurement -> 1.08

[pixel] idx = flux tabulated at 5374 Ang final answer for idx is 15.65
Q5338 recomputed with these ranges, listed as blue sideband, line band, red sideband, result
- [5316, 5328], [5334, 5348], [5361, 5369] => 1.10 Ang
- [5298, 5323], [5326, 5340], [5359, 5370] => 1.15 Ang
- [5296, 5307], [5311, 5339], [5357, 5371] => 1.12 Ang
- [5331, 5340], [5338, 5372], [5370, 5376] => -1.80 Ang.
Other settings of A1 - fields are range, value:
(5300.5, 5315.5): 16.8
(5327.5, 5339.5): 15.2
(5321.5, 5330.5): 15.8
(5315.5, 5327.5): 16.3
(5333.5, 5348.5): 15.2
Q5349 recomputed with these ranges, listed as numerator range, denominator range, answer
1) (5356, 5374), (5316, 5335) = 1.06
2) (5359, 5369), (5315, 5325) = 1.05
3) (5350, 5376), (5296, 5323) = 1.01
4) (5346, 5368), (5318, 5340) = 1.08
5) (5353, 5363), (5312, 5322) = 1.06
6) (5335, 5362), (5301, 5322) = 0.97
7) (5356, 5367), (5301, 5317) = 1.03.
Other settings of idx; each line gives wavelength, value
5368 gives 16.36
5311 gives 18.12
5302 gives 16.14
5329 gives 15.47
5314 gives 15.51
